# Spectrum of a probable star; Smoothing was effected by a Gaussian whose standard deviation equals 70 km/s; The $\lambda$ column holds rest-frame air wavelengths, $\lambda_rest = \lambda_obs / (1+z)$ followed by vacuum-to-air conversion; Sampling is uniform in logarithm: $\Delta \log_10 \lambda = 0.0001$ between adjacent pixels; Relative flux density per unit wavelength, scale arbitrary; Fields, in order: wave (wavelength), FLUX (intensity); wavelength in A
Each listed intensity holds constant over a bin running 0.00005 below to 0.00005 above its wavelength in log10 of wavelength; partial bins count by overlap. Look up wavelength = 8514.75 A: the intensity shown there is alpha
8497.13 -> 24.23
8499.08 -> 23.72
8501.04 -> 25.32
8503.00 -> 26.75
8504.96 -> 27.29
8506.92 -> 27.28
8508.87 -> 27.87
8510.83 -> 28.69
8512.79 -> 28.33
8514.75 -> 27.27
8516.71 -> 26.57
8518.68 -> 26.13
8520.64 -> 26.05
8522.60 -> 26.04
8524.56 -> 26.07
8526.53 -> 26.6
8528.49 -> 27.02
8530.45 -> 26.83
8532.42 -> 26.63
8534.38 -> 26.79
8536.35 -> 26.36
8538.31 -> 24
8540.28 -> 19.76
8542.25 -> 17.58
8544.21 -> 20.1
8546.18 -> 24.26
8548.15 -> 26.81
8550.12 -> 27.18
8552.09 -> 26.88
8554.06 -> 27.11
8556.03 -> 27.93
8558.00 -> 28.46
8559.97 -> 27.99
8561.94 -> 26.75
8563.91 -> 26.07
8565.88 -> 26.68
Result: 27.27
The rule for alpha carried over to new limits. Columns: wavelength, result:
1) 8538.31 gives 24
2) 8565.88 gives 26.68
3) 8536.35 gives 26.36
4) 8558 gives 28.46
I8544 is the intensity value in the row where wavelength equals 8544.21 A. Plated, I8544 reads 20.1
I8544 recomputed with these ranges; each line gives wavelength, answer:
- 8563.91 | 26.07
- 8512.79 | 28.33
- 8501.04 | 25.32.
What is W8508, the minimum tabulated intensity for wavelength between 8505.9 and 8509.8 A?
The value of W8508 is 27.28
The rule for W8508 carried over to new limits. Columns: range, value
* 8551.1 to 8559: 26.88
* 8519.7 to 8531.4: 26.04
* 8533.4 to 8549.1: 17.58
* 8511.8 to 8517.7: 26.57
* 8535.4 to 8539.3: 24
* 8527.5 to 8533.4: 26.63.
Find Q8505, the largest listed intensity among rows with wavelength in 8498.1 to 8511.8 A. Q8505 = 28.69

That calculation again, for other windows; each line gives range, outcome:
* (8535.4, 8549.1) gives 26.81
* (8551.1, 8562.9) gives 28.46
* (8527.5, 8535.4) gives 27.02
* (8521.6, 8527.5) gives 26.6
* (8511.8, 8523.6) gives 28.33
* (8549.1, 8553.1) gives 27.18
